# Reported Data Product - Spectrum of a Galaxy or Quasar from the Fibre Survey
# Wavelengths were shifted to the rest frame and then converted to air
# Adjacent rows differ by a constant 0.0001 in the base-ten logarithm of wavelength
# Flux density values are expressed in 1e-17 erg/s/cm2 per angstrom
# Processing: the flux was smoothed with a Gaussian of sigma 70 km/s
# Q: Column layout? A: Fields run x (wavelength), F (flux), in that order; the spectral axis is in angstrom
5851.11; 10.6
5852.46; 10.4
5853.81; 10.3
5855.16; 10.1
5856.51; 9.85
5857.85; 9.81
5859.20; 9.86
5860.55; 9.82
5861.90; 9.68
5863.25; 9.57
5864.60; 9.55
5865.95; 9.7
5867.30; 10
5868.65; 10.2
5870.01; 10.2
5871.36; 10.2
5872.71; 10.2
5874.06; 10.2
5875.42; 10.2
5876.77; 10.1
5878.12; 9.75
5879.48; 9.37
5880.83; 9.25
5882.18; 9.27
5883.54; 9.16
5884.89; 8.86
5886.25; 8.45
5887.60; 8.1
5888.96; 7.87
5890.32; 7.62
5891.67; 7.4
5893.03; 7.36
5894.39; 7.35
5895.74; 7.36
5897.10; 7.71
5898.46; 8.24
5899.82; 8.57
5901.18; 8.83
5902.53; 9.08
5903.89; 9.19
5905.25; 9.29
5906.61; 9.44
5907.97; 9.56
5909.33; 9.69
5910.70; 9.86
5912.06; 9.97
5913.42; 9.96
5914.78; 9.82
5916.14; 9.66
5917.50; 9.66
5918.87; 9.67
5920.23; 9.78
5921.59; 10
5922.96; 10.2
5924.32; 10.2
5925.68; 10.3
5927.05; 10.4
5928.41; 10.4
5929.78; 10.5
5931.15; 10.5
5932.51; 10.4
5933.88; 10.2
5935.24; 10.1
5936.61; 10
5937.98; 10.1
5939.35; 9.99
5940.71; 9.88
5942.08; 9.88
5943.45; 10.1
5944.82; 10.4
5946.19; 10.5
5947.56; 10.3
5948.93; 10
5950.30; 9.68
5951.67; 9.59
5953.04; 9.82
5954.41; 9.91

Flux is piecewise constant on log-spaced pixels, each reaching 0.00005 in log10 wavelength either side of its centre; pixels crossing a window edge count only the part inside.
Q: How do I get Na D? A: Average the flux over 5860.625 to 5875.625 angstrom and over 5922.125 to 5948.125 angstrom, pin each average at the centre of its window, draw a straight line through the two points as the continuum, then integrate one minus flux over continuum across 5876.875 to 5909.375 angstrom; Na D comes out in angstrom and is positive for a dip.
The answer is 4.6 angstrom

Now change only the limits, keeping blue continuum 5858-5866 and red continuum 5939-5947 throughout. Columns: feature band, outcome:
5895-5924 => 1.9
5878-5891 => 1.4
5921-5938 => -0.3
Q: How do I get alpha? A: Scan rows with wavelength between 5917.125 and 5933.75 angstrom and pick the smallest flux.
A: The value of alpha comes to 9.66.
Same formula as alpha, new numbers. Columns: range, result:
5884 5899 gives 7.35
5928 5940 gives 9.99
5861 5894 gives 7.36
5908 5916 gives 9.69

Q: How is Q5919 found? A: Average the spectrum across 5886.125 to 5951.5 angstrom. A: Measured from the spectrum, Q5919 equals 9.46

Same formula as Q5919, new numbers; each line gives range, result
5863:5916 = 9.14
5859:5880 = 9.91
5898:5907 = 8.95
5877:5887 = 9.2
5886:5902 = 7.9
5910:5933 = 10.1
